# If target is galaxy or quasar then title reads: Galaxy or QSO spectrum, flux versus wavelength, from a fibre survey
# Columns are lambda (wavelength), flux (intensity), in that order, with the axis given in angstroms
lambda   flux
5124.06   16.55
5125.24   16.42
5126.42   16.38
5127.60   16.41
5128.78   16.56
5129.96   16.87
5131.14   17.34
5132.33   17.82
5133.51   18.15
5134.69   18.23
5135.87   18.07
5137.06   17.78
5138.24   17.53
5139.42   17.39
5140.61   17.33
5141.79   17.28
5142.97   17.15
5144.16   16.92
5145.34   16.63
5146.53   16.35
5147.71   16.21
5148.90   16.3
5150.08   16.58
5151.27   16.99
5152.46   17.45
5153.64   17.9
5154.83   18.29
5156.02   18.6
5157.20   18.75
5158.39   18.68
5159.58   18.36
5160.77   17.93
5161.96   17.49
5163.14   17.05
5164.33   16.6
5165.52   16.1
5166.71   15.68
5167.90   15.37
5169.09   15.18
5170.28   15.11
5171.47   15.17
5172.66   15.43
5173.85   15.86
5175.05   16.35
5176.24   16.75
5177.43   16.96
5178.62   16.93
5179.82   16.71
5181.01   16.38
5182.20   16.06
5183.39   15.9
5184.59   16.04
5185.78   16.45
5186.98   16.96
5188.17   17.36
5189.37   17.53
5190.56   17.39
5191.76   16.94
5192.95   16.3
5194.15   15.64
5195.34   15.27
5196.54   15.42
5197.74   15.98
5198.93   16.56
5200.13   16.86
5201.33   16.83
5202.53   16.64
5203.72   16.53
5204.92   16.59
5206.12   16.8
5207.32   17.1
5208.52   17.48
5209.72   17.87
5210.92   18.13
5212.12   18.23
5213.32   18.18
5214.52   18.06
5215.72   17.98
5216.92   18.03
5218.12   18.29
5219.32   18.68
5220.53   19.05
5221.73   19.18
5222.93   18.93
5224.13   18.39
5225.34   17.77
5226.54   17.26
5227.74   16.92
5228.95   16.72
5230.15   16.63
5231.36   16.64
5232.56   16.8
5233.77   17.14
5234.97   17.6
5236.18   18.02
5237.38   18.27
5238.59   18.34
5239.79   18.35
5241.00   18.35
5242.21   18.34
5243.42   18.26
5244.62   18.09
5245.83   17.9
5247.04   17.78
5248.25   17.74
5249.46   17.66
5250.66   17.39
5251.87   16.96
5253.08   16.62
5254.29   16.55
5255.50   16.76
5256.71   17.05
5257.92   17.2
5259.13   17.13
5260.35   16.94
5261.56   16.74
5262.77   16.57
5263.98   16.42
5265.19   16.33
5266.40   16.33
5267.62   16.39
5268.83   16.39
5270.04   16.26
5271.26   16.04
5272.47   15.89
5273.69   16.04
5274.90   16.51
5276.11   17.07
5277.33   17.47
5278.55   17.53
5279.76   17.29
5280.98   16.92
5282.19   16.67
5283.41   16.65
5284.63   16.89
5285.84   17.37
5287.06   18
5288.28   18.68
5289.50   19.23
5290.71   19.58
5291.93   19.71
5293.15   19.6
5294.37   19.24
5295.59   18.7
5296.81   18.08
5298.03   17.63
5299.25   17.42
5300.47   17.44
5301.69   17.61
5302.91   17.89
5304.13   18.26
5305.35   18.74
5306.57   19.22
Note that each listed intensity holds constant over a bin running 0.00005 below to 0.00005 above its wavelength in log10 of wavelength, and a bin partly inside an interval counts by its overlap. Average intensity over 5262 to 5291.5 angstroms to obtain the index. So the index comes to 17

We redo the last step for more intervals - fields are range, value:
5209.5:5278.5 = 17.4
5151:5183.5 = 16.8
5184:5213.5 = 16.8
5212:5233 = 17.9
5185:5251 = 17.4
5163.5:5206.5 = 16.3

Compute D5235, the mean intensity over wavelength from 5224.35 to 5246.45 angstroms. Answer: 17.6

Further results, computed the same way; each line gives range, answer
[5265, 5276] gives 16.3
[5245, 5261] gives 17.2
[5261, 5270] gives 16.5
